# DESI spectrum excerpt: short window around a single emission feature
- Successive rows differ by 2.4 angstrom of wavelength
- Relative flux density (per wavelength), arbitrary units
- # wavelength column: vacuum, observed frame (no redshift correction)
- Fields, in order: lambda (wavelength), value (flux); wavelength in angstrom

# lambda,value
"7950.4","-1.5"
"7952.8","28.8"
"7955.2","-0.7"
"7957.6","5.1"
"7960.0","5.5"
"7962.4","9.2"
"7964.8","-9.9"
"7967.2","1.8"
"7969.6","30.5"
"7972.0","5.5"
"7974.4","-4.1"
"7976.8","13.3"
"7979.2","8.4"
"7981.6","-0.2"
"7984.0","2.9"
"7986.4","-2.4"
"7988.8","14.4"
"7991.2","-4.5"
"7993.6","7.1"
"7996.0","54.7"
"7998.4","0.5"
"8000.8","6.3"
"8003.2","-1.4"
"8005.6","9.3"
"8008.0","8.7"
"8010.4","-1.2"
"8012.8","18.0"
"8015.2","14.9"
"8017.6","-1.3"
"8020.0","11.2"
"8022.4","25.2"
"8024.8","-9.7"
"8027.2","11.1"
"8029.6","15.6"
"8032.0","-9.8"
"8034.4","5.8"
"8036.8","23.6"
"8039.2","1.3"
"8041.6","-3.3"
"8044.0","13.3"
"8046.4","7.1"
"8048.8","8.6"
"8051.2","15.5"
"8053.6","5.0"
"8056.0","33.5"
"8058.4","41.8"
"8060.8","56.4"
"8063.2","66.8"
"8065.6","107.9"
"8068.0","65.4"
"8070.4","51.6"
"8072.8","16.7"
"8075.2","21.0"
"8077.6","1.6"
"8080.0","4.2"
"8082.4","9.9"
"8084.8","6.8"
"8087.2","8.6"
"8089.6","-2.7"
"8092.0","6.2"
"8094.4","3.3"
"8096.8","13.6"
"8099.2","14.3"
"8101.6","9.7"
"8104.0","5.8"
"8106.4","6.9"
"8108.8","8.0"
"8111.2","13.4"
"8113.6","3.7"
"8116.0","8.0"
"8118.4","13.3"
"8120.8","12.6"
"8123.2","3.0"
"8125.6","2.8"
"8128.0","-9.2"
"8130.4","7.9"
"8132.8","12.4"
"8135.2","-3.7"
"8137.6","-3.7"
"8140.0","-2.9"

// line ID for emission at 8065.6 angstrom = [O II]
